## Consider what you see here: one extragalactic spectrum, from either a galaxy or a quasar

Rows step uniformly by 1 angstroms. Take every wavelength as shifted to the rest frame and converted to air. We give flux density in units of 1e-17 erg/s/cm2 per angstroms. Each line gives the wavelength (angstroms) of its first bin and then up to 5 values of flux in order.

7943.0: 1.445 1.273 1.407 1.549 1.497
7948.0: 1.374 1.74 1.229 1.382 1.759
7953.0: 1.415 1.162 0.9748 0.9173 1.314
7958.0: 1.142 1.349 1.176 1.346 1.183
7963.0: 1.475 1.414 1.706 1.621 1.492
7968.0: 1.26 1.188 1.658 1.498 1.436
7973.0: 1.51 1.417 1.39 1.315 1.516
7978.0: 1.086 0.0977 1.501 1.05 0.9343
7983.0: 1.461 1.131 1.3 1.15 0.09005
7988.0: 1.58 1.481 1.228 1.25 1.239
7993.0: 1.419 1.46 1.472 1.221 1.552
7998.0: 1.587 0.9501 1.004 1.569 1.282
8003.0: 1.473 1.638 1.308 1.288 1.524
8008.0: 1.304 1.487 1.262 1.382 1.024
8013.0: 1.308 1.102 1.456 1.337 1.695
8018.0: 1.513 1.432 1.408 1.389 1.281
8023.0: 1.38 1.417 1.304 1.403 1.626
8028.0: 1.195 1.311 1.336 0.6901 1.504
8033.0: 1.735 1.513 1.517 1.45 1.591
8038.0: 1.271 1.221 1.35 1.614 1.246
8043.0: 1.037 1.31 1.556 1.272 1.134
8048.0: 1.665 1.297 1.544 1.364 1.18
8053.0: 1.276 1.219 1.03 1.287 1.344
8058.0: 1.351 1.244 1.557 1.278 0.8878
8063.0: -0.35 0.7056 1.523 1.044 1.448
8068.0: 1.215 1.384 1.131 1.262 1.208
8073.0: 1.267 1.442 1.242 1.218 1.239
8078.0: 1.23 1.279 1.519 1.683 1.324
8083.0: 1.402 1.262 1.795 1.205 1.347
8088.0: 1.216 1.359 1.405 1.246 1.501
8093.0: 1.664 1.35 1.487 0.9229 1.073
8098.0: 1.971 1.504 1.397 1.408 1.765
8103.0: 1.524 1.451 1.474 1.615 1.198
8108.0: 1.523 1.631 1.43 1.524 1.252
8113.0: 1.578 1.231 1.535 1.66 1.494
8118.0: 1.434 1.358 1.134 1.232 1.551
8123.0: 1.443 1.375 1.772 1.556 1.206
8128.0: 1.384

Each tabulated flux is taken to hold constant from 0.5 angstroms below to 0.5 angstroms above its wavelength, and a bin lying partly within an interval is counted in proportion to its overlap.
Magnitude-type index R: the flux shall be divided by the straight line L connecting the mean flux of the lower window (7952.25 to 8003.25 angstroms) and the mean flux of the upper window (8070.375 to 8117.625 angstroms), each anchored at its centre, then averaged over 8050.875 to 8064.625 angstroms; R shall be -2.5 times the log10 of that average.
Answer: 0.24 mag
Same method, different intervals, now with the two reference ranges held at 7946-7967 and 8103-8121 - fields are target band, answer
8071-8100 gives 0.045 mag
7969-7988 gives 0.143 mag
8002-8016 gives 0.034 mag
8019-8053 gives 0.029 mag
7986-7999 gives 0.085 mag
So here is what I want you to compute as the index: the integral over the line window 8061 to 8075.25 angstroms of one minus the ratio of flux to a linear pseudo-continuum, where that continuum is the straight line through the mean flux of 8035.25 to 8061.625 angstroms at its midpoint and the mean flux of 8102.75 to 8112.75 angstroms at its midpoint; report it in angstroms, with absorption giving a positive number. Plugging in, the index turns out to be 2.8 angstroms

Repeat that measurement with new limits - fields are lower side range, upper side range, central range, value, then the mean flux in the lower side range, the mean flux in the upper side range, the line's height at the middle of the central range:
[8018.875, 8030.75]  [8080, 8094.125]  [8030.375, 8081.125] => 4.0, 1.36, 1.42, 1.39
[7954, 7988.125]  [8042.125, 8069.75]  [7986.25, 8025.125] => -3.1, 1.25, 1.21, 1.24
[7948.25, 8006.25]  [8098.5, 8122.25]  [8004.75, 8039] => -0.4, 1.31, 1.45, 1.36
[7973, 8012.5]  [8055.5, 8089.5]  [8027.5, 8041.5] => -1.3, 1.27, 1.25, 1.26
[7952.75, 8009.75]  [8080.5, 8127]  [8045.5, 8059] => 0.7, 1.3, 1.44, 1.38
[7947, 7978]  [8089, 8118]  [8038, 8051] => 0.7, 1.38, 1.46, 1.42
